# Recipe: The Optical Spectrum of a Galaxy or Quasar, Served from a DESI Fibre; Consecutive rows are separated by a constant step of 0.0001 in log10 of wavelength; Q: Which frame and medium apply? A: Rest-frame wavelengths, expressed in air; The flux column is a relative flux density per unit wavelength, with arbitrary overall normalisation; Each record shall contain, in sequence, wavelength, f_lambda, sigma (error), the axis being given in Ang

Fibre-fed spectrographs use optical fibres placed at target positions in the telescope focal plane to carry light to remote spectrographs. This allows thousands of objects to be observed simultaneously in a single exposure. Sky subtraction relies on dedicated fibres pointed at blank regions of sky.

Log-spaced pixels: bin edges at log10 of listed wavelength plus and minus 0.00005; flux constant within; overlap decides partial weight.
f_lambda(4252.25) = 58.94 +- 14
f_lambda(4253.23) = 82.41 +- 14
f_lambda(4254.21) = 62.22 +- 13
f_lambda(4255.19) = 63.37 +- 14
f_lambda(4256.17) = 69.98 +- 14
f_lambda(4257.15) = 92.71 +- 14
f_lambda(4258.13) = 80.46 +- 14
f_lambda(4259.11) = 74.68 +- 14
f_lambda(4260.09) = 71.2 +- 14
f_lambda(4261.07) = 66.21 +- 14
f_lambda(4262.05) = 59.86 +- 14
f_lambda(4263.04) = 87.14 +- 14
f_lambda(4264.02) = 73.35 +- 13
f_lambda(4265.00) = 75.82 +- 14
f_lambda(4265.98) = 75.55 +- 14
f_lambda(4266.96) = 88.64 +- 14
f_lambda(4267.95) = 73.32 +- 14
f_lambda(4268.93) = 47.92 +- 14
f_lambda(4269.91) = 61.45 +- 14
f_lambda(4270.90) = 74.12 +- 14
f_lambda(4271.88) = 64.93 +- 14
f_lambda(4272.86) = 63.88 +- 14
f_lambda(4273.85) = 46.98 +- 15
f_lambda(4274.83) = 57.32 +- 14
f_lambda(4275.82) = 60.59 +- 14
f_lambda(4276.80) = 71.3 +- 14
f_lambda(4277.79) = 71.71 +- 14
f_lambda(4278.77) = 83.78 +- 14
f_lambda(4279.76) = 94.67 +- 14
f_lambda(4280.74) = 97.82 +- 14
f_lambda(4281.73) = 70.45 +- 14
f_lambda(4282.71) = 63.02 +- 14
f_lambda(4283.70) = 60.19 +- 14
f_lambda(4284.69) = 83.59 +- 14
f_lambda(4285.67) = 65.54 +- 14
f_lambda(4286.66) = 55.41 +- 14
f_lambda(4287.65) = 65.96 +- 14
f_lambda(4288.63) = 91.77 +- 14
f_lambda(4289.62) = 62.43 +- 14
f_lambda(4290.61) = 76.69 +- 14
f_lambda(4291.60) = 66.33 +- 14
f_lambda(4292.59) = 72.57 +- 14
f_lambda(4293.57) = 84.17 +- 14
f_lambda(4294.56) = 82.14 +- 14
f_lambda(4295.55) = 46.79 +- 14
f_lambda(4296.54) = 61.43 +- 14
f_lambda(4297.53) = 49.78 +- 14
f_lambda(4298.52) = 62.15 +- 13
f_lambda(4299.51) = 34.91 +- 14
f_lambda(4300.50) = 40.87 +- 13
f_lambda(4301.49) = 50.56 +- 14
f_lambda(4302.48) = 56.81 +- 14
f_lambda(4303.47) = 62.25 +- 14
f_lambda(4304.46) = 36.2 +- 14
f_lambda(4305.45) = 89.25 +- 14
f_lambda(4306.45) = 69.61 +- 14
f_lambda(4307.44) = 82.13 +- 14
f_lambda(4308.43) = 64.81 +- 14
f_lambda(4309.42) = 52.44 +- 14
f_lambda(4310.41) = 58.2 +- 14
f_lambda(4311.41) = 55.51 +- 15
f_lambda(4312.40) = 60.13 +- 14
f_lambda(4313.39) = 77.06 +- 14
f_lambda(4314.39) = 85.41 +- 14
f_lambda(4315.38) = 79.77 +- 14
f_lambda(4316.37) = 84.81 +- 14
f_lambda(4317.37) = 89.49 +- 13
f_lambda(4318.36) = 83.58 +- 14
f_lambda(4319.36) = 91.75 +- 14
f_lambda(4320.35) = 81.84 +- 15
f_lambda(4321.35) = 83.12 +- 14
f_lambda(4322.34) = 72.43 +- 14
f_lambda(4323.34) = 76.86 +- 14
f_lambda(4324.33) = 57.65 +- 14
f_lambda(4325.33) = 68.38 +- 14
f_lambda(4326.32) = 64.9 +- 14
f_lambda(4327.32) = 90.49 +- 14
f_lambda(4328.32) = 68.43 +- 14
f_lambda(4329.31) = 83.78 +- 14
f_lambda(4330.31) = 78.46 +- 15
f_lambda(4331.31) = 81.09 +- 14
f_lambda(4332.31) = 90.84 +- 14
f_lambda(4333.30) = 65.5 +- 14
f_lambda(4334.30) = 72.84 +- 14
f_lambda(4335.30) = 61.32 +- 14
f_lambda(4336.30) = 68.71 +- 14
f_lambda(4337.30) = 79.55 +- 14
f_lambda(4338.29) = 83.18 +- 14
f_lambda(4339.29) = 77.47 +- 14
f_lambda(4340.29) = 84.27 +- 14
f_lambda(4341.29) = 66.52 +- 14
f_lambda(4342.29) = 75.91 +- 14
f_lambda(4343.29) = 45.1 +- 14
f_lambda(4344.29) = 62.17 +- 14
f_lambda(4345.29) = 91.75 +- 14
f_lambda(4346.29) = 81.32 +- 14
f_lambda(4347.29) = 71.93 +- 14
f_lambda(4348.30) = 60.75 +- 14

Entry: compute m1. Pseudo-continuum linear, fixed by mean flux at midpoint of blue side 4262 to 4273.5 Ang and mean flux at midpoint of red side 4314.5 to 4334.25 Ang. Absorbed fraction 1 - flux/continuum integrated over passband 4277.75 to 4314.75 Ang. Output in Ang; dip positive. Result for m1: 3.8 Ang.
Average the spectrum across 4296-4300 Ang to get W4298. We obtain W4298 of 52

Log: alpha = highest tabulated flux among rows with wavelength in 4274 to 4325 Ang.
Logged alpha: 97.82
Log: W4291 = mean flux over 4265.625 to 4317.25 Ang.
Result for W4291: 67.3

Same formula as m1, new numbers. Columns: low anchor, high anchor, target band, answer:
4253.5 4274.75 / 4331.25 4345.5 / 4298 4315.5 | 2.5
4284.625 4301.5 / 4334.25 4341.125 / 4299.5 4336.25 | -0.3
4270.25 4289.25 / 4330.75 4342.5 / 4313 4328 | -1.0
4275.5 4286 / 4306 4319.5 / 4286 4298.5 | 1.2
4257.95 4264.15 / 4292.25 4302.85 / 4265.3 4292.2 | -1.9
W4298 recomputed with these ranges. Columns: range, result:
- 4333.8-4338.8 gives 73.2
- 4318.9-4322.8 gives 82.4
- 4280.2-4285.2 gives 75.3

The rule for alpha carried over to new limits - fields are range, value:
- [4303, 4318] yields 89.49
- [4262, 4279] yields 88.64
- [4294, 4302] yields 82.14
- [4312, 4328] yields 91.75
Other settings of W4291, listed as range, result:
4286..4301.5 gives 63.1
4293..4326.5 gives 67.6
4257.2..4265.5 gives 74.6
